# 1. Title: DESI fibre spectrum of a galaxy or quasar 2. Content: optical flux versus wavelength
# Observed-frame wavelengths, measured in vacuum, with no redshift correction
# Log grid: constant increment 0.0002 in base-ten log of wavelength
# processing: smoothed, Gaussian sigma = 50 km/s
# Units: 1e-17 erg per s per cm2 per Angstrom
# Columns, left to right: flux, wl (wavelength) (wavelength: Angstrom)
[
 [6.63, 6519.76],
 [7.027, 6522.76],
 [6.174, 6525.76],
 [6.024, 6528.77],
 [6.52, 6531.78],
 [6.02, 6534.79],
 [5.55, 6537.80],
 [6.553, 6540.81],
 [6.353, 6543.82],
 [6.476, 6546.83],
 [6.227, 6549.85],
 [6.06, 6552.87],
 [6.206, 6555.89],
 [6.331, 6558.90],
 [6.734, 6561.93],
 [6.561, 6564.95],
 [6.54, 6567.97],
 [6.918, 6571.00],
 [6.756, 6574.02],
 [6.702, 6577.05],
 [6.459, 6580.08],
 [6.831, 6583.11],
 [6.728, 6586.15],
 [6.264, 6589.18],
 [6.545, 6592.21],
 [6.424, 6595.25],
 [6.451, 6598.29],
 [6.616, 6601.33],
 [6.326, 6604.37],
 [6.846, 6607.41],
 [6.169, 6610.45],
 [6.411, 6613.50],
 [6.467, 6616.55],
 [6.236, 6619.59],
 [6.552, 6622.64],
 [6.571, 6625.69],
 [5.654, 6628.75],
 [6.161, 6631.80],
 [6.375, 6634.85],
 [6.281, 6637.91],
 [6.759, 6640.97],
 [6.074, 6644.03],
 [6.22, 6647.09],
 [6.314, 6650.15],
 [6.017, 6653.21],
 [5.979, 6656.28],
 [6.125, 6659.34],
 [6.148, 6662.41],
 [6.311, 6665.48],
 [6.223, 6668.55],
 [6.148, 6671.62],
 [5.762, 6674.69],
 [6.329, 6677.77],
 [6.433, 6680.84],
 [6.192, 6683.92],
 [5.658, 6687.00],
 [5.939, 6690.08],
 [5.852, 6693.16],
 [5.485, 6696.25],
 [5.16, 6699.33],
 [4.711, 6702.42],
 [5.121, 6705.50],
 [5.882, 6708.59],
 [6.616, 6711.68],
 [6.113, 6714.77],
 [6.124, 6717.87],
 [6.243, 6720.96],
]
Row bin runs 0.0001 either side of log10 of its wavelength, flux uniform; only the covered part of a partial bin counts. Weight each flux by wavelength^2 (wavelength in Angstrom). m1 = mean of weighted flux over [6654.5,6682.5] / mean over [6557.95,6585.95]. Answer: 1.0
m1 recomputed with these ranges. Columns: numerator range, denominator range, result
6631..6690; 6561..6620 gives 0.96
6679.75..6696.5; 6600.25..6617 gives 0.94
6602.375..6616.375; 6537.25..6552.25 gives 1.05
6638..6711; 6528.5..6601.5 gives 0.96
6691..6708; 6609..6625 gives 0.86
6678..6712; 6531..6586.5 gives 0.93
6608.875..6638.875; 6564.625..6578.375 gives 0.95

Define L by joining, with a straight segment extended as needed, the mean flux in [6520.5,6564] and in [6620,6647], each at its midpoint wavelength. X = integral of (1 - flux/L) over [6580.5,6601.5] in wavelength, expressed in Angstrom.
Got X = -0.8 Angstrom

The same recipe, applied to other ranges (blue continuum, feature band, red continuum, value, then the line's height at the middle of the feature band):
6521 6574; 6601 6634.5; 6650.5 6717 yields -1.1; 6.15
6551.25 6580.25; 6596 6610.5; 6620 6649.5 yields -0.2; 6.4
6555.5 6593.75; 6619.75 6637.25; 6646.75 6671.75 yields 0.2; 6.32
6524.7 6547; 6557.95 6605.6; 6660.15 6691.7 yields -3.2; 6.17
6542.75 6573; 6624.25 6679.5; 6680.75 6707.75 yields -3.3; 5.85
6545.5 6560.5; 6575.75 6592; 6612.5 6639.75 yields -0.8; 6.28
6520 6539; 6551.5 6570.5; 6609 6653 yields -0.5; 6.27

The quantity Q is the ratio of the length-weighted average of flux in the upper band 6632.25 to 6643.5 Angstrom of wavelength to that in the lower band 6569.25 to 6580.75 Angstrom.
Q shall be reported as 1.0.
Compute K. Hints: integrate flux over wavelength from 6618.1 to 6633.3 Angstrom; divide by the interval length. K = 6.23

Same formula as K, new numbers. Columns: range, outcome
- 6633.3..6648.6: 6.34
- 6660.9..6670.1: 6.23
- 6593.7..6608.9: 6.53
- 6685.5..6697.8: 5.73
